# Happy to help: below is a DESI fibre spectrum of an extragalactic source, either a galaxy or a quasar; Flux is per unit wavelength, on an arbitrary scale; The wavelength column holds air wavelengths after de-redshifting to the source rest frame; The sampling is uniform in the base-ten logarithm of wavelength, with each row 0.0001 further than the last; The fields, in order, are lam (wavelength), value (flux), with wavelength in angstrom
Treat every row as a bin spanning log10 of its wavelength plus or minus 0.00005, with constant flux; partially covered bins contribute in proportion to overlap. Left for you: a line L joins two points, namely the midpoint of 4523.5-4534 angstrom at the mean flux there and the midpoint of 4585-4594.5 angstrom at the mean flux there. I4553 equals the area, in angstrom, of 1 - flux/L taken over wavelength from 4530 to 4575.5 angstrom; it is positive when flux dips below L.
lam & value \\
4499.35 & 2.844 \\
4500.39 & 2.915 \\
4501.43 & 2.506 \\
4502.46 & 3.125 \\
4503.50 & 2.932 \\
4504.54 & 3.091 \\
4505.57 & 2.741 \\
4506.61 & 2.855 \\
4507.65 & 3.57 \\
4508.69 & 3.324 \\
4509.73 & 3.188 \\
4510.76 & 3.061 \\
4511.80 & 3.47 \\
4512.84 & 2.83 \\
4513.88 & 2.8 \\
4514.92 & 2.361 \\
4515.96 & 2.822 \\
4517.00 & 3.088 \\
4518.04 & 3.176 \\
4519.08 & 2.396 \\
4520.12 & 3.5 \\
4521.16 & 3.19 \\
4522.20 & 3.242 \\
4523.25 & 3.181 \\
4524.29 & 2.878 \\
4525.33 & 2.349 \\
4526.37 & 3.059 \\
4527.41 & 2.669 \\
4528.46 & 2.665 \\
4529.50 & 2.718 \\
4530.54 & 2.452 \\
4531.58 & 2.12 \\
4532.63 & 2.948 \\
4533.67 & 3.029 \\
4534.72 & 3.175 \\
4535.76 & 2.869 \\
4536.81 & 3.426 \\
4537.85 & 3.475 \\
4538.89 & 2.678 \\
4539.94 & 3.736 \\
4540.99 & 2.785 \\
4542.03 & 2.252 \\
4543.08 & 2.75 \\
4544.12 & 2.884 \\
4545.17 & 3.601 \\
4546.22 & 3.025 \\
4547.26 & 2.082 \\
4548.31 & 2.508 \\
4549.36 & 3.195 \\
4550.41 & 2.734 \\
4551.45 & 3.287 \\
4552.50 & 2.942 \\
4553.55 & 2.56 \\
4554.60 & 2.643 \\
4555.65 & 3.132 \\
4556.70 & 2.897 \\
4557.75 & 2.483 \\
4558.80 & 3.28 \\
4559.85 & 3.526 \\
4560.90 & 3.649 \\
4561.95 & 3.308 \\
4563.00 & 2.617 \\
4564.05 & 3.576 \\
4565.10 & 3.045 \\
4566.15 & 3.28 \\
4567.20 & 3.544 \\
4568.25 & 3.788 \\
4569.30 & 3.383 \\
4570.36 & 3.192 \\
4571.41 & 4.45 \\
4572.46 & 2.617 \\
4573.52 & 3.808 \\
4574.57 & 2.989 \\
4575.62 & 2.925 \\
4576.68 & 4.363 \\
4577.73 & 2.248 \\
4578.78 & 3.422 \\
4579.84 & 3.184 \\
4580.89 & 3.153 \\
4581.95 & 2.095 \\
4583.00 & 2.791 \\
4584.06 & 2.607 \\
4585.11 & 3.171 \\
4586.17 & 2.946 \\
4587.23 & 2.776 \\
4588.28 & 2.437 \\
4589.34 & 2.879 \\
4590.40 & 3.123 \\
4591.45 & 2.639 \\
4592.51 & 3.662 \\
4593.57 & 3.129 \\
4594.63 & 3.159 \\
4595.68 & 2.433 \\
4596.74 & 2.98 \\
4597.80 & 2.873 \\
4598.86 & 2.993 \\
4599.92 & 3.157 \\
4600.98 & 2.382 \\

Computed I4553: -4.1 angstrom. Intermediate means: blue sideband 2.7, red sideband 2.97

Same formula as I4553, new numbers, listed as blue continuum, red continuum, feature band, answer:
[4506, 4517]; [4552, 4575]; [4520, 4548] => 1.8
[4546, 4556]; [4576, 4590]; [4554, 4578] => -3.3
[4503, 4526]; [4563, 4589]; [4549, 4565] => 0.2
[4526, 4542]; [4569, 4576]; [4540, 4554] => 0.9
